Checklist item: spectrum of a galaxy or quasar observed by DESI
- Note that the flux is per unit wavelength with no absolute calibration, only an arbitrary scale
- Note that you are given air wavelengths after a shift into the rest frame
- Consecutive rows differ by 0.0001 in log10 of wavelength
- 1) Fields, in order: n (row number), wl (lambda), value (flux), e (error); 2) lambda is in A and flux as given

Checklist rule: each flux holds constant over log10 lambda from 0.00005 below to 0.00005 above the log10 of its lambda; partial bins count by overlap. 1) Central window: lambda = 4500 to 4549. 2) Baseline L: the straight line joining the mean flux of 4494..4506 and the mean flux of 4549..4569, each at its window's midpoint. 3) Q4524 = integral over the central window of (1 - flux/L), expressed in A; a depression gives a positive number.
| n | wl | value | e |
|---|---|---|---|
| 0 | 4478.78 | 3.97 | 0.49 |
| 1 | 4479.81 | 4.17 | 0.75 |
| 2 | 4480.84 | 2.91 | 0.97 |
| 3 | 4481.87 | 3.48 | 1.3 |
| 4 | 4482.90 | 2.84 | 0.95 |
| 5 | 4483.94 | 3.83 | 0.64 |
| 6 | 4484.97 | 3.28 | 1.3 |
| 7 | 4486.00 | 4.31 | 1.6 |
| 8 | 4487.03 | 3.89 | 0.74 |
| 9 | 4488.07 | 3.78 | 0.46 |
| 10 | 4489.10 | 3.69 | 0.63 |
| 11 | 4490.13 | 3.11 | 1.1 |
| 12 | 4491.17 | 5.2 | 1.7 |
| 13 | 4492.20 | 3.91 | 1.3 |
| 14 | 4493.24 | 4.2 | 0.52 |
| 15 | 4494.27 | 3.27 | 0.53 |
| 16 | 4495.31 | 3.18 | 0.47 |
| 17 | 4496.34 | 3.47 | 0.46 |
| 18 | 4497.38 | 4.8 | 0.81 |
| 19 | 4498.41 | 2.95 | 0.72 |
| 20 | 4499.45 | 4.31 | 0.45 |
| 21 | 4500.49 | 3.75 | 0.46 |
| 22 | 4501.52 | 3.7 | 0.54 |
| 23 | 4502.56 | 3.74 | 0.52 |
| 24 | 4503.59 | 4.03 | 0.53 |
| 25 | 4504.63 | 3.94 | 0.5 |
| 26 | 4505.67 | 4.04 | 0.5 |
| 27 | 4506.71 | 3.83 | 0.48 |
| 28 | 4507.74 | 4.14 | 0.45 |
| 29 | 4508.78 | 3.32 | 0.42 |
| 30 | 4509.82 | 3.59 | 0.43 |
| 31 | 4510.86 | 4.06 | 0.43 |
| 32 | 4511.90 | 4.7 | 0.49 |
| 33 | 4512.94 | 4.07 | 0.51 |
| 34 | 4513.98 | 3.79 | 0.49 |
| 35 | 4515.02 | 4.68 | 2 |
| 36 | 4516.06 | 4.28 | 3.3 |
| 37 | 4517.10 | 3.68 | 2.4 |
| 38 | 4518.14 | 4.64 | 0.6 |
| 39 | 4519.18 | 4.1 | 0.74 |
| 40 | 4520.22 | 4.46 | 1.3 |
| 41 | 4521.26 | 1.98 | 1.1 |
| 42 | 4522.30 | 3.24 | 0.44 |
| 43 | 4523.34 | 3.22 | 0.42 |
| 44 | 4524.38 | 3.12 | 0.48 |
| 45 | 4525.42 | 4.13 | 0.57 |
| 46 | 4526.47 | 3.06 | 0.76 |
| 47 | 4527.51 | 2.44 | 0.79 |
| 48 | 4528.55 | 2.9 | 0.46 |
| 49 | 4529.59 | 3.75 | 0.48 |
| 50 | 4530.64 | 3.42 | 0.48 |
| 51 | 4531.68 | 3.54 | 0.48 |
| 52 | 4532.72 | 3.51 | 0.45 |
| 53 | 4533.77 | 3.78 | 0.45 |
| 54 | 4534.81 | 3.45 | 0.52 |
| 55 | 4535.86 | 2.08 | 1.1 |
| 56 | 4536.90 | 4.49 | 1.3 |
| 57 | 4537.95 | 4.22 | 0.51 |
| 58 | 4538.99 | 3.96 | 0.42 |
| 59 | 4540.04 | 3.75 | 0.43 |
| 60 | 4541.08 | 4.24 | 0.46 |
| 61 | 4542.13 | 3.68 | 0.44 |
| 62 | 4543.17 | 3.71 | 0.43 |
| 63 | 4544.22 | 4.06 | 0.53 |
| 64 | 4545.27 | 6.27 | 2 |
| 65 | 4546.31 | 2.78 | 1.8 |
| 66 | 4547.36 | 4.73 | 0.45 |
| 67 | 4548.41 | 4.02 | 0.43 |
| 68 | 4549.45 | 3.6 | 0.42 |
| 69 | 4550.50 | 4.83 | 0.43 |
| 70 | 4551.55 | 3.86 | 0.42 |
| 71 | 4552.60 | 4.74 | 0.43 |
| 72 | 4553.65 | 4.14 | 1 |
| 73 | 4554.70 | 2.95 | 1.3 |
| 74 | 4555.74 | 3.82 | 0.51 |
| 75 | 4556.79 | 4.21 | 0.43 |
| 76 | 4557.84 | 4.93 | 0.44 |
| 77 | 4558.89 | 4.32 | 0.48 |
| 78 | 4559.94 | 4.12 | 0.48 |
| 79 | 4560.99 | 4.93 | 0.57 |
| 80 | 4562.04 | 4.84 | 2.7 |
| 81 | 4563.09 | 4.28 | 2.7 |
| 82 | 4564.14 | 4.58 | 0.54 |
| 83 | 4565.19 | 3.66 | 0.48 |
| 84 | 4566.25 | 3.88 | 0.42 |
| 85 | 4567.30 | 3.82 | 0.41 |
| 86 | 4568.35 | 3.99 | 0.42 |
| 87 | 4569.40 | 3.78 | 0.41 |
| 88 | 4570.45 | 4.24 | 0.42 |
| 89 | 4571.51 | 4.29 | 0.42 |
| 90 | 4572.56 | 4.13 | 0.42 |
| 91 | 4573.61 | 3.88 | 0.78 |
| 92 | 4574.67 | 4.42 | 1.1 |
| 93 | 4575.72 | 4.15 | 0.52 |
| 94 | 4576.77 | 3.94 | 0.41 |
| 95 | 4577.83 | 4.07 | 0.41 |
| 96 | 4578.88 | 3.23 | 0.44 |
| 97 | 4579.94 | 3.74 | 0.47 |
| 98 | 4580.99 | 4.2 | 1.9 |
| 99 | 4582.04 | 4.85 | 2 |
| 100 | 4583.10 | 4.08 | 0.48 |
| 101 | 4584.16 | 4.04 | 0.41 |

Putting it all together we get 1.9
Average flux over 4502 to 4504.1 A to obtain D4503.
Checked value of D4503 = 3.89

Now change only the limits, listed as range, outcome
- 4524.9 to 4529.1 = 3.14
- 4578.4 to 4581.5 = 3.73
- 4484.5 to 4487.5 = 3.84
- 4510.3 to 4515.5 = 4.25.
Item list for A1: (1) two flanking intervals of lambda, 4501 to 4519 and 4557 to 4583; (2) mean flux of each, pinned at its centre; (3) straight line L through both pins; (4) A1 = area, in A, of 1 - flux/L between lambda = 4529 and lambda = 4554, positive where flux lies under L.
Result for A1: 1.0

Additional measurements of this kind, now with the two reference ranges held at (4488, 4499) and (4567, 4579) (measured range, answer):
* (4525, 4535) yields 1.30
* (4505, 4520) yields -0.91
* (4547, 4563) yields -1.19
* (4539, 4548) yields -0.47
